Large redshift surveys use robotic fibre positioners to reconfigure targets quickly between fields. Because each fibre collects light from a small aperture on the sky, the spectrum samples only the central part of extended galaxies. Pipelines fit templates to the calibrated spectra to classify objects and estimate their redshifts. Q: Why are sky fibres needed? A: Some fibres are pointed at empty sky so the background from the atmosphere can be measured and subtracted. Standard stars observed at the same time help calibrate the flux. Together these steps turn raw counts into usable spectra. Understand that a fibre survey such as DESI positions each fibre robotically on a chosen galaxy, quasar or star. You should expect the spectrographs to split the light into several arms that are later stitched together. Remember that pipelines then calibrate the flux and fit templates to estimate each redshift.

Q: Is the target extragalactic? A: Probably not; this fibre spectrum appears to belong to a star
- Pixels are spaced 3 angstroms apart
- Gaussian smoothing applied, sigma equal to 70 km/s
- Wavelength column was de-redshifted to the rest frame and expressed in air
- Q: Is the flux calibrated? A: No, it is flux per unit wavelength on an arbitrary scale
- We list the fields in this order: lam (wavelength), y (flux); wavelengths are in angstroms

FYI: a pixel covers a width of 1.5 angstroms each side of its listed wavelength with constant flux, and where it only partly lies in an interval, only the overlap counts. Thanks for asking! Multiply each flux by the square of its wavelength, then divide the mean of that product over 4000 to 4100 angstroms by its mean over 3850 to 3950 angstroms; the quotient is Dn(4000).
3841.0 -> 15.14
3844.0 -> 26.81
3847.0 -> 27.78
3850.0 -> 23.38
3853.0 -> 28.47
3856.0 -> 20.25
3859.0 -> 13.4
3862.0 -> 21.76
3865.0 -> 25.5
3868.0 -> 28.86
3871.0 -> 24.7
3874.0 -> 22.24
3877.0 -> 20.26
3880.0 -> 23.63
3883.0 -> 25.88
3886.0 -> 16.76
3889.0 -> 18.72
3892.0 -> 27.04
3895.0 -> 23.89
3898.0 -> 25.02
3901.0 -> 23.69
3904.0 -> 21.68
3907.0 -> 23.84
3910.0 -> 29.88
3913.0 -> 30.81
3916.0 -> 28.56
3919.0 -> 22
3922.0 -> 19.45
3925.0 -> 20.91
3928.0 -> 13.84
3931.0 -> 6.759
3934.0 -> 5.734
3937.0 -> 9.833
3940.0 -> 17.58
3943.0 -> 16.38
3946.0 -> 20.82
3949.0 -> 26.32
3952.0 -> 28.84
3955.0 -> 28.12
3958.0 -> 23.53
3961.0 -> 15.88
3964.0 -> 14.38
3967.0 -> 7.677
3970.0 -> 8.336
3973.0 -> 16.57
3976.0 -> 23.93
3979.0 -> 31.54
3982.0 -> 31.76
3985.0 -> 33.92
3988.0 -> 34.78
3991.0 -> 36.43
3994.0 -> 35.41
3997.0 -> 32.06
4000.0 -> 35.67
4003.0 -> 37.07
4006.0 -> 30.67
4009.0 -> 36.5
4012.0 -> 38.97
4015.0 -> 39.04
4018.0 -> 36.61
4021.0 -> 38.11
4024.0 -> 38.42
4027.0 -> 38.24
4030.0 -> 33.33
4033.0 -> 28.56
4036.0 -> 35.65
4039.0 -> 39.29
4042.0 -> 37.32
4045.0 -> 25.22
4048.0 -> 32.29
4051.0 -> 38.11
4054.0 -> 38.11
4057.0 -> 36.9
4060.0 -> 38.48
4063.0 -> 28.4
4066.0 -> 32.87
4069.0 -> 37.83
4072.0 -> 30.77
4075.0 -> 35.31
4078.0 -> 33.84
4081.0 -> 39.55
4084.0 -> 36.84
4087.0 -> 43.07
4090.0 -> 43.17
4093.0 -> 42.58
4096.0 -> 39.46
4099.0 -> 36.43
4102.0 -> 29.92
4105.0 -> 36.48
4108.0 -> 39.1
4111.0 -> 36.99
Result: 1.83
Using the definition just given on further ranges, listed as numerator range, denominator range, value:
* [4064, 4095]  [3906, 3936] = 2.04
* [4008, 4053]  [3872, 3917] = 1.59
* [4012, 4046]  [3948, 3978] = 1.90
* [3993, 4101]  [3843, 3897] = 1.70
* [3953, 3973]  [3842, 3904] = 0.75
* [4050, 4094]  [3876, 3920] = 1.67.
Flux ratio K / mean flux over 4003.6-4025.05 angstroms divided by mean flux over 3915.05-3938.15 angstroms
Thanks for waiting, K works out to 2.4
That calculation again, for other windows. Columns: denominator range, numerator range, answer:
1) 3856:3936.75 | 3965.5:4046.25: 1.48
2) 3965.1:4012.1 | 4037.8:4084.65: 1.21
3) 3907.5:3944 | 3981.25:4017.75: 1.89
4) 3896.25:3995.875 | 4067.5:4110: 1.68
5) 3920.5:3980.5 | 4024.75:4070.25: 1.95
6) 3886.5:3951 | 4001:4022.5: 1.78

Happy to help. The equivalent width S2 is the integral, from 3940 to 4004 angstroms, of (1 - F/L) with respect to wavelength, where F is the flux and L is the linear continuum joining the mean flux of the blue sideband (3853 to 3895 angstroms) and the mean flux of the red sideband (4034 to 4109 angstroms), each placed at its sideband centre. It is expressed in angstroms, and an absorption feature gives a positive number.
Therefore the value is 8.9 angstroms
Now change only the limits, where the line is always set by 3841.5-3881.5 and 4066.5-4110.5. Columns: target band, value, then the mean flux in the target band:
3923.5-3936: 7.17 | 11.7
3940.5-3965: 6.11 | 21.8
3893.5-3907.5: 1.19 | 23.6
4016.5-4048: -1.02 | 34.9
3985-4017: -3.62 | 35.6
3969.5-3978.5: 3.41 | 18.9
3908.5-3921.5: -0.25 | 27.2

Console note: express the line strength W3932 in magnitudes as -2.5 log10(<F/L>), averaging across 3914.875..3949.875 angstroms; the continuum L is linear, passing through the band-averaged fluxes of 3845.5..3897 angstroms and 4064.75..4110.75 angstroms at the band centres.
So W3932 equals 0.50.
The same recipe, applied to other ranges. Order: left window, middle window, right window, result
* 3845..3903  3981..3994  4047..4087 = -0.130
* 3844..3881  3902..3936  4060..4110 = 0.300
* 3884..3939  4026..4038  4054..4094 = -0.044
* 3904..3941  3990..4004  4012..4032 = -0.082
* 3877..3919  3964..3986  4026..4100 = 0.378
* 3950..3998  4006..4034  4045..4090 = -0.194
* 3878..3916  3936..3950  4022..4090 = 0.455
